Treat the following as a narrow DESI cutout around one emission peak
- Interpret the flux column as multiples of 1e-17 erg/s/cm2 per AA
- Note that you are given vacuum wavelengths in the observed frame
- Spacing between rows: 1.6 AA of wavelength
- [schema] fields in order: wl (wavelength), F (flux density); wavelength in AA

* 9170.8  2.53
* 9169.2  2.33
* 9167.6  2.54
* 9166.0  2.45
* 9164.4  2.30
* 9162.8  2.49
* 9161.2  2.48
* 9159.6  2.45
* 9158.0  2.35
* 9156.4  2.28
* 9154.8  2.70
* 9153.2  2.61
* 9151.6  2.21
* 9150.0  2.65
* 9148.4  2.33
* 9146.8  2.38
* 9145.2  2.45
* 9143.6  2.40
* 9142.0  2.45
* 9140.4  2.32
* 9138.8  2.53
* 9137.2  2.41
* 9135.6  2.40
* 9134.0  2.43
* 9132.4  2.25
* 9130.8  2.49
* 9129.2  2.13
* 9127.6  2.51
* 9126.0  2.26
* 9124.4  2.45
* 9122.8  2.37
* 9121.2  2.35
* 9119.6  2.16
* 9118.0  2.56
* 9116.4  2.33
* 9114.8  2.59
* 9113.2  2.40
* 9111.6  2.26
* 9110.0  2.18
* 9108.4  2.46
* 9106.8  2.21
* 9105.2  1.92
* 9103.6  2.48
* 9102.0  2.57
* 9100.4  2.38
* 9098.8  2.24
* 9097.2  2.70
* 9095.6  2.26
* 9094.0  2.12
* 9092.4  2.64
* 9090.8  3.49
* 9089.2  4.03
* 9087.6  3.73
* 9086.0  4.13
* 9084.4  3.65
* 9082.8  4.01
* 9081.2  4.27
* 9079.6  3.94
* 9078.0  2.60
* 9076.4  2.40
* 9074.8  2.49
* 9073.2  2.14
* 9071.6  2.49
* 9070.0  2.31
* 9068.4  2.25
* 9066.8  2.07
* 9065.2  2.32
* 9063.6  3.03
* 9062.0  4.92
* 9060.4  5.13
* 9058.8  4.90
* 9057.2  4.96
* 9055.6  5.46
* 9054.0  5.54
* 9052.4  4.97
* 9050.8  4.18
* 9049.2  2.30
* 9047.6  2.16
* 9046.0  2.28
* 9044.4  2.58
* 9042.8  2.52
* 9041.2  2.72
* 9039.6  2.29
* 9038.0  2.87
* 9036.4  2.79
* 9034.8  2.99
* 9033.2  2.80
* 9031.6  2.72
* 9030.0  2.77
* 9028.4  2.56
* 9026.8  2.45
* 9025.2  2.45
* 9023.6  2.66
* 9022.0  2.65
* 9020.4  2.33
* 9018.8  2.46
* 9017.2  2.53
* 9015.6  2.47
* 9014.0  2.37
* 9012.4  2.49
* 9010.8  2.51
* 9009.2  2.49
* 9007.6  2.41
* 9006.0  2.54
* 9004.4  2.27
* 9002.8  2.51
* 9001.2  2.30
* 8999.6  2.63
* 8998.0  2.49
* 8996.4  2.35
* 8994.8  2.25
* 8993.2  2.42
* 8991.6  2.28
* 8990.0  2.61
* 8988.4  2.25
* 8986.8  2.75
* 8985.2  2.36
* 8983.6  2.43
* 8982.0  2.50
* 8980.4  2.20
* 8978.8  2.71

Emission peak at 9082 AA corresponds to [N II] 6583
